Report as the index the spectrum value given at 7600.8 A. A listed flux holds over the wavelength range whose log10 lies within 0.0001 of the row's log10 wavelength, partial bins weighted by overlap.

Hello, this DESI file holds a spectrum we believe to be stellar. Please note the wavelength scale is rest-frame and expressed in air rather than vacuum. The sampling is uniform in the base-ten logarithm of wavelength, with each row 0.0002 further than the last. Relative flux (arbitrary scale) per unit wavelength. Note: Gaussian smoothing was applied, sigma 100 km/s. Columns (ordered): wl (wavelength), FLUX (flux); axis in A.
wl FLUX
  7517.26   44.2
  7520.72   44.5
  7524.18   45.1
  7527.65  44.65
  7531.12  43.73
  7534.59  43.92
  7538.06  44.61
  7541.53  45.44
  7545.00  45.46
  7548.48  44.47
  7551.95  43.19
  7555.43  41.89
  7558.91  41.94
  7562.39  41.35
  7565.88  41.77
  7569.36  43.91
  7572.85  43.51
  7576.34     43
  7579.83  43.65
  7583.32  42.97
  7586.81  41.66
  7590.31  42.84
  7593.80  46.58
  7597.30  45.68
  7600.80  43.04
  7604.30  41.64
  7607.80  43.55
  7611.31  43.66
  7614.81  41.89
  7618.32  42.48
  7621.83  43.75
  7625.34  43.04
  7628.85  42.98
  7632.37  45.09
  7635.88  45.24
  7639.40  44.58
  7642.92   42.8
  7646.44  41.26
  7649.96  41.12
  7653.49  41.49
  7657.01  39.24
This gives 43.04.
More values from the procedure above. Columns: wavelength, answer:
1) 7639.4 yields 44.58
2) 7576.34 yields 43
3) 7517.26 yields 44.2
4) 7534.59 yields 43.92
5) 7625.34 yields 43.04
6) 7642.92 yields 42.8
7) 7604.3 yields 41.64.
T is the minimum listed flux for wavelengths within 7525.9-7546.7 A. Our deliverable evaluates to 43.73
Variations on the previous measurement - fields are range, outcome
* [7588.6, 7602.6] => 42.84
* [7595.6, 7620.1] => 41.64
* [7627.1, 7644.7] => 42.8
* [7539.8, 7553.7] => 43.19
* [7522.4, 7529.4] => 44.65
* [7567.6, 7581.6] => 43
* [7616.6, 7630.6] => 42.48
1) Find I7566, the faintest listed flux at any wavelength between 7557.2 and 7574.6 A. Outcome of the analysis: 41.35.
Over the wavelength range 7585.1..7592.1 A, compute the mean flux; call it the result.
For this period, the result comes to 42.3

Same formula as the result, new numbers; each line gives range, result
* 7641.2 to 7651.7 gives 41.7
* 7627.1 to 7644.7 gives 44.1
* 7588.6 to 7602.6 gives 44.5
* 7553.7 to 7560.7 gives 41.9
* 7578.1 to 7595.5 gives 43.5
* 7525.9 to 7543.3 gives 44.5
